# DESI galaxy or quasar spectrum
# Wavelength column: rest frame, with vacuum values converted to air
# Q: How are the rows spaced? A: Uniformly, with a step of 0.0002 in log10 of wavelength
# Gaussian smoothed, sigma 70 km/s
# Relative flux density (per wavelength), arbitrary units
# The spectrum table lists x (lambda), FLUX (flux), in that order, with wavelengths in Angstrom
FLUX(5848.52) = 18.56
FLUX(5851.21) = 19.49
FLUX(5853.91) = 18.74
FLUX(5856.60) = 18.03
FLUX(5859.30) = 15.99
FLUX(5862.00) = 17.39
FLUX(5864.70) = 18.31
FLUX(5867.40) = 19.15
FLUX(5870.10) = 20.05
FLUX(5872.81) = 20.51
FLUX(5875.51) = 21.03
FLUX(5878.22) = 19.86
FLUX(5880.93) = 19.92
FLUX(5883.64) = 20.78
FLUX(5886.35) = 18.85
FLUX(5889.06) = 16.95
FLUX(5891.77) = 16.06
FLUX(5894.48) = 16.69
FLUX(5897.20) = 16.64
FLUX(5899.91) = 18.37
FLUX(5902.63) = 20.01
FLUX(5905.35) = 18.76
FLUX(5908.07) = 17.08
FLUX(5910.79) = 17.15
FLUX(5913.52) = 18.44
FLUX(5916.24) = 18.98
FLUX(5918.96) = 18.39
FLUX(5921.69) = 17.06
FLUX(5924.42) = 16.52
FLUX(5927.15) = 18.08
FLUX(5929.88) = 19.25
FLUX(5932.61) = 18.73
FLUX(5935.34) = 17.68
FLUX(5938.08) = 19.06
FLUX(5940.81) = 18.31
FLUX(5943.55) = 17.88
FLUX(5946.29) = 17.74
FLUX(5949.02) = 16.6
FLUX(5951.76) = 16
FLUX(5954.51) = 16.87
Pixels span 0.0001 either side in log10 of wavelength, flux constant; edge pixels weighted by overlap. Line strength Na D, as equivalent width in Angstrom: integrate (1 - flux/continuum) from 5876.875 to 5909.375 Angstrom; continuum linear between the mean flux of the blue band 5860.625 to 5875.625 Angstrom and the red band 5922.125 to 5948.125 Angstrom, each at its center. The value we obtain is 0.9 Angstrom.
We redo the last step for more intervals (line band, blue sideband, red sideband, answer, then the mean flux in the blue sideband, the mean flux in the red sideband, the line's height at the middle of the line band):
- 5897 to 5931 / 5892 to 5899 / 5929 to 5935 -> -0.7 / 16.7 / 18.8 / 17.7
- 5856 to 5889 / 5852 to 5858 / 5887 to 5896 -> -2.8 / 18.5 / 16.8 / 17.6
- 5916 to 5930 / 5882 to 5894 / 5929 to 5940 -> 0.5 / 18.1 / 18.6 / 18.5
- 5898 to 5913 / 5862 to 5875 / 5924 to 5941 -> 0.4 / 19.4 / 18.3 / 18.8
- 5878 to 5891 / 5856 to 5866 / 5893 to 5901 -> -1.4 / 17.4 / 17.2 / 17.3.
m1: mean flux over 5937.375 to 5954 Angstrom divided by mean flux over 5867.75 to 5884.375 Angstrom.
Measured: 0.9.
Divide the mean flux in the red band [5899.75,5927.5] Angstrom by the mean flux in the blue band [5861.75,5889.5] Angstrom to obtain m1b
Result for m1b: 0.9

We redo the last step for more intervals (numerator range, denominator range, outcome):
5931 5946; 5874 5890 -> 0.93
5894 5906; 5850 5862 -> 1.01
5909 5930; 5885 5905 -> 1.01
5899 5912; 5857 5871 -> 1.01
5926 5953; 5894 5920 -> 0.99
